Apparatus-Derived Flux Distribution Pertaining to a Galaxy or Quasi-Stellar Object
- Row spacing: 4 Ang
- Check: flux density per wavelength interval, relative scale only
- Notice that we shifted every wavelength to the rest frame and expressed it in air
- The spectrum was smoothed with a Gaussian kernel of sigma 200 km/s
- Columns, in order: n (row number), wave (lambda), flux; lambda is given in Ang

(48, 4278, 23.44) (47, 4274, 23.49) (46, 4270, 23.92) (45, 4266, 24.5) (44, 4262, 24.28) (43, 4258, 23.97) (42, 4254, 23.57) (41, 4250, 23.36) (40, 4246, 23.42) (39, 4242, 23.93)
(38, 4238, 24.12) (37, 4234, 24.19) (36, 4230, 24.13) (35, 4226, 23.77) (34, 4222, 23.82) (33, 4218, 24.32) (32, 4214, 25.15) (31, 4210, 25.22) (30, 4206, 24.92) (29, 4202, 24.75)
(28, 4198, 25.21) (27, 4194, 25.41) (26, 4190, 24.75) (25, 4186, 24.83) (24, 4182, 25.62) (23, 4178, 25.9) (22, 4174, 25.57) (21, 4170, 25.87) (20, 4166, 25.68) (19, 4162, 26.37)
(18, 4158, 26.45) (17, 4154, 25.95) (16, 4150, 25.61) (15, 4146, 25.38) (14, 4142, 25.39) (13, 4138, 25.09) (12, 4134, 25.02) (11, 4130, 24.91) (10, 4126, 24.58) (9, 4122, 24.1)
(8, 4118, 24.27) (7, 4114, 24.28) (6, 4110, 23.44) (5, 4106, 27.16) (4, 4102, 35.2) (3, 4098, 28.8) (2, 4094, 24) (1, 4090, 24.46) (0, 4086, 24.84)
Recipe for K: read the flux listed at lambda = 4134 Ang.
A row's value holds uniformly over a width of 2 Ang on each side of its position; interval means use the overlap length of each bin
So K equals 25.02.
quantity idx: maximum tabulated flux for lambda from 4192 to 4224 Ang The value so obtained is 25.41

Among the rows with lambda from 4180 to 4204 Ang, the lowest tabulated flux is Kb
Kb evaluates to 24.75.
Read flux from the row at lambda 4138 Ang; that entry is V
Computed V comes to 25.09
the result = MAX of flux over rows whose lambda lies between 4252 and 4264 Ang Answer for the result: 24.28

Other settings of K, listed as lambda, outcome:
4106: 27.16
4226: 23.77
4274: 23.49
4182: 25.62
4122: 24.1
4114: 24.28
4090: 24.46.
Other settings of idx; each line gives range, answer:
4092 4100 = 28.8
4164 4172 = 25.87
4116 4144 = 25.39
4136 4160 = 26.45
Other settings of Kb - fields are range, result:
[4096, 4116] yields 23.44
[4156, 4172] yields 25.68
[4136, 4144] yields 25.09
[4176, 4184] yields 25.62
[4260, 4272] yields 23.92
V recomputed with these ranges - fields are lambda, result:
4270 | 23.92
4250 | 23.36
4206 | 24.92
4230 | 24.13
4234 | 24.19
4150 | 25.61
